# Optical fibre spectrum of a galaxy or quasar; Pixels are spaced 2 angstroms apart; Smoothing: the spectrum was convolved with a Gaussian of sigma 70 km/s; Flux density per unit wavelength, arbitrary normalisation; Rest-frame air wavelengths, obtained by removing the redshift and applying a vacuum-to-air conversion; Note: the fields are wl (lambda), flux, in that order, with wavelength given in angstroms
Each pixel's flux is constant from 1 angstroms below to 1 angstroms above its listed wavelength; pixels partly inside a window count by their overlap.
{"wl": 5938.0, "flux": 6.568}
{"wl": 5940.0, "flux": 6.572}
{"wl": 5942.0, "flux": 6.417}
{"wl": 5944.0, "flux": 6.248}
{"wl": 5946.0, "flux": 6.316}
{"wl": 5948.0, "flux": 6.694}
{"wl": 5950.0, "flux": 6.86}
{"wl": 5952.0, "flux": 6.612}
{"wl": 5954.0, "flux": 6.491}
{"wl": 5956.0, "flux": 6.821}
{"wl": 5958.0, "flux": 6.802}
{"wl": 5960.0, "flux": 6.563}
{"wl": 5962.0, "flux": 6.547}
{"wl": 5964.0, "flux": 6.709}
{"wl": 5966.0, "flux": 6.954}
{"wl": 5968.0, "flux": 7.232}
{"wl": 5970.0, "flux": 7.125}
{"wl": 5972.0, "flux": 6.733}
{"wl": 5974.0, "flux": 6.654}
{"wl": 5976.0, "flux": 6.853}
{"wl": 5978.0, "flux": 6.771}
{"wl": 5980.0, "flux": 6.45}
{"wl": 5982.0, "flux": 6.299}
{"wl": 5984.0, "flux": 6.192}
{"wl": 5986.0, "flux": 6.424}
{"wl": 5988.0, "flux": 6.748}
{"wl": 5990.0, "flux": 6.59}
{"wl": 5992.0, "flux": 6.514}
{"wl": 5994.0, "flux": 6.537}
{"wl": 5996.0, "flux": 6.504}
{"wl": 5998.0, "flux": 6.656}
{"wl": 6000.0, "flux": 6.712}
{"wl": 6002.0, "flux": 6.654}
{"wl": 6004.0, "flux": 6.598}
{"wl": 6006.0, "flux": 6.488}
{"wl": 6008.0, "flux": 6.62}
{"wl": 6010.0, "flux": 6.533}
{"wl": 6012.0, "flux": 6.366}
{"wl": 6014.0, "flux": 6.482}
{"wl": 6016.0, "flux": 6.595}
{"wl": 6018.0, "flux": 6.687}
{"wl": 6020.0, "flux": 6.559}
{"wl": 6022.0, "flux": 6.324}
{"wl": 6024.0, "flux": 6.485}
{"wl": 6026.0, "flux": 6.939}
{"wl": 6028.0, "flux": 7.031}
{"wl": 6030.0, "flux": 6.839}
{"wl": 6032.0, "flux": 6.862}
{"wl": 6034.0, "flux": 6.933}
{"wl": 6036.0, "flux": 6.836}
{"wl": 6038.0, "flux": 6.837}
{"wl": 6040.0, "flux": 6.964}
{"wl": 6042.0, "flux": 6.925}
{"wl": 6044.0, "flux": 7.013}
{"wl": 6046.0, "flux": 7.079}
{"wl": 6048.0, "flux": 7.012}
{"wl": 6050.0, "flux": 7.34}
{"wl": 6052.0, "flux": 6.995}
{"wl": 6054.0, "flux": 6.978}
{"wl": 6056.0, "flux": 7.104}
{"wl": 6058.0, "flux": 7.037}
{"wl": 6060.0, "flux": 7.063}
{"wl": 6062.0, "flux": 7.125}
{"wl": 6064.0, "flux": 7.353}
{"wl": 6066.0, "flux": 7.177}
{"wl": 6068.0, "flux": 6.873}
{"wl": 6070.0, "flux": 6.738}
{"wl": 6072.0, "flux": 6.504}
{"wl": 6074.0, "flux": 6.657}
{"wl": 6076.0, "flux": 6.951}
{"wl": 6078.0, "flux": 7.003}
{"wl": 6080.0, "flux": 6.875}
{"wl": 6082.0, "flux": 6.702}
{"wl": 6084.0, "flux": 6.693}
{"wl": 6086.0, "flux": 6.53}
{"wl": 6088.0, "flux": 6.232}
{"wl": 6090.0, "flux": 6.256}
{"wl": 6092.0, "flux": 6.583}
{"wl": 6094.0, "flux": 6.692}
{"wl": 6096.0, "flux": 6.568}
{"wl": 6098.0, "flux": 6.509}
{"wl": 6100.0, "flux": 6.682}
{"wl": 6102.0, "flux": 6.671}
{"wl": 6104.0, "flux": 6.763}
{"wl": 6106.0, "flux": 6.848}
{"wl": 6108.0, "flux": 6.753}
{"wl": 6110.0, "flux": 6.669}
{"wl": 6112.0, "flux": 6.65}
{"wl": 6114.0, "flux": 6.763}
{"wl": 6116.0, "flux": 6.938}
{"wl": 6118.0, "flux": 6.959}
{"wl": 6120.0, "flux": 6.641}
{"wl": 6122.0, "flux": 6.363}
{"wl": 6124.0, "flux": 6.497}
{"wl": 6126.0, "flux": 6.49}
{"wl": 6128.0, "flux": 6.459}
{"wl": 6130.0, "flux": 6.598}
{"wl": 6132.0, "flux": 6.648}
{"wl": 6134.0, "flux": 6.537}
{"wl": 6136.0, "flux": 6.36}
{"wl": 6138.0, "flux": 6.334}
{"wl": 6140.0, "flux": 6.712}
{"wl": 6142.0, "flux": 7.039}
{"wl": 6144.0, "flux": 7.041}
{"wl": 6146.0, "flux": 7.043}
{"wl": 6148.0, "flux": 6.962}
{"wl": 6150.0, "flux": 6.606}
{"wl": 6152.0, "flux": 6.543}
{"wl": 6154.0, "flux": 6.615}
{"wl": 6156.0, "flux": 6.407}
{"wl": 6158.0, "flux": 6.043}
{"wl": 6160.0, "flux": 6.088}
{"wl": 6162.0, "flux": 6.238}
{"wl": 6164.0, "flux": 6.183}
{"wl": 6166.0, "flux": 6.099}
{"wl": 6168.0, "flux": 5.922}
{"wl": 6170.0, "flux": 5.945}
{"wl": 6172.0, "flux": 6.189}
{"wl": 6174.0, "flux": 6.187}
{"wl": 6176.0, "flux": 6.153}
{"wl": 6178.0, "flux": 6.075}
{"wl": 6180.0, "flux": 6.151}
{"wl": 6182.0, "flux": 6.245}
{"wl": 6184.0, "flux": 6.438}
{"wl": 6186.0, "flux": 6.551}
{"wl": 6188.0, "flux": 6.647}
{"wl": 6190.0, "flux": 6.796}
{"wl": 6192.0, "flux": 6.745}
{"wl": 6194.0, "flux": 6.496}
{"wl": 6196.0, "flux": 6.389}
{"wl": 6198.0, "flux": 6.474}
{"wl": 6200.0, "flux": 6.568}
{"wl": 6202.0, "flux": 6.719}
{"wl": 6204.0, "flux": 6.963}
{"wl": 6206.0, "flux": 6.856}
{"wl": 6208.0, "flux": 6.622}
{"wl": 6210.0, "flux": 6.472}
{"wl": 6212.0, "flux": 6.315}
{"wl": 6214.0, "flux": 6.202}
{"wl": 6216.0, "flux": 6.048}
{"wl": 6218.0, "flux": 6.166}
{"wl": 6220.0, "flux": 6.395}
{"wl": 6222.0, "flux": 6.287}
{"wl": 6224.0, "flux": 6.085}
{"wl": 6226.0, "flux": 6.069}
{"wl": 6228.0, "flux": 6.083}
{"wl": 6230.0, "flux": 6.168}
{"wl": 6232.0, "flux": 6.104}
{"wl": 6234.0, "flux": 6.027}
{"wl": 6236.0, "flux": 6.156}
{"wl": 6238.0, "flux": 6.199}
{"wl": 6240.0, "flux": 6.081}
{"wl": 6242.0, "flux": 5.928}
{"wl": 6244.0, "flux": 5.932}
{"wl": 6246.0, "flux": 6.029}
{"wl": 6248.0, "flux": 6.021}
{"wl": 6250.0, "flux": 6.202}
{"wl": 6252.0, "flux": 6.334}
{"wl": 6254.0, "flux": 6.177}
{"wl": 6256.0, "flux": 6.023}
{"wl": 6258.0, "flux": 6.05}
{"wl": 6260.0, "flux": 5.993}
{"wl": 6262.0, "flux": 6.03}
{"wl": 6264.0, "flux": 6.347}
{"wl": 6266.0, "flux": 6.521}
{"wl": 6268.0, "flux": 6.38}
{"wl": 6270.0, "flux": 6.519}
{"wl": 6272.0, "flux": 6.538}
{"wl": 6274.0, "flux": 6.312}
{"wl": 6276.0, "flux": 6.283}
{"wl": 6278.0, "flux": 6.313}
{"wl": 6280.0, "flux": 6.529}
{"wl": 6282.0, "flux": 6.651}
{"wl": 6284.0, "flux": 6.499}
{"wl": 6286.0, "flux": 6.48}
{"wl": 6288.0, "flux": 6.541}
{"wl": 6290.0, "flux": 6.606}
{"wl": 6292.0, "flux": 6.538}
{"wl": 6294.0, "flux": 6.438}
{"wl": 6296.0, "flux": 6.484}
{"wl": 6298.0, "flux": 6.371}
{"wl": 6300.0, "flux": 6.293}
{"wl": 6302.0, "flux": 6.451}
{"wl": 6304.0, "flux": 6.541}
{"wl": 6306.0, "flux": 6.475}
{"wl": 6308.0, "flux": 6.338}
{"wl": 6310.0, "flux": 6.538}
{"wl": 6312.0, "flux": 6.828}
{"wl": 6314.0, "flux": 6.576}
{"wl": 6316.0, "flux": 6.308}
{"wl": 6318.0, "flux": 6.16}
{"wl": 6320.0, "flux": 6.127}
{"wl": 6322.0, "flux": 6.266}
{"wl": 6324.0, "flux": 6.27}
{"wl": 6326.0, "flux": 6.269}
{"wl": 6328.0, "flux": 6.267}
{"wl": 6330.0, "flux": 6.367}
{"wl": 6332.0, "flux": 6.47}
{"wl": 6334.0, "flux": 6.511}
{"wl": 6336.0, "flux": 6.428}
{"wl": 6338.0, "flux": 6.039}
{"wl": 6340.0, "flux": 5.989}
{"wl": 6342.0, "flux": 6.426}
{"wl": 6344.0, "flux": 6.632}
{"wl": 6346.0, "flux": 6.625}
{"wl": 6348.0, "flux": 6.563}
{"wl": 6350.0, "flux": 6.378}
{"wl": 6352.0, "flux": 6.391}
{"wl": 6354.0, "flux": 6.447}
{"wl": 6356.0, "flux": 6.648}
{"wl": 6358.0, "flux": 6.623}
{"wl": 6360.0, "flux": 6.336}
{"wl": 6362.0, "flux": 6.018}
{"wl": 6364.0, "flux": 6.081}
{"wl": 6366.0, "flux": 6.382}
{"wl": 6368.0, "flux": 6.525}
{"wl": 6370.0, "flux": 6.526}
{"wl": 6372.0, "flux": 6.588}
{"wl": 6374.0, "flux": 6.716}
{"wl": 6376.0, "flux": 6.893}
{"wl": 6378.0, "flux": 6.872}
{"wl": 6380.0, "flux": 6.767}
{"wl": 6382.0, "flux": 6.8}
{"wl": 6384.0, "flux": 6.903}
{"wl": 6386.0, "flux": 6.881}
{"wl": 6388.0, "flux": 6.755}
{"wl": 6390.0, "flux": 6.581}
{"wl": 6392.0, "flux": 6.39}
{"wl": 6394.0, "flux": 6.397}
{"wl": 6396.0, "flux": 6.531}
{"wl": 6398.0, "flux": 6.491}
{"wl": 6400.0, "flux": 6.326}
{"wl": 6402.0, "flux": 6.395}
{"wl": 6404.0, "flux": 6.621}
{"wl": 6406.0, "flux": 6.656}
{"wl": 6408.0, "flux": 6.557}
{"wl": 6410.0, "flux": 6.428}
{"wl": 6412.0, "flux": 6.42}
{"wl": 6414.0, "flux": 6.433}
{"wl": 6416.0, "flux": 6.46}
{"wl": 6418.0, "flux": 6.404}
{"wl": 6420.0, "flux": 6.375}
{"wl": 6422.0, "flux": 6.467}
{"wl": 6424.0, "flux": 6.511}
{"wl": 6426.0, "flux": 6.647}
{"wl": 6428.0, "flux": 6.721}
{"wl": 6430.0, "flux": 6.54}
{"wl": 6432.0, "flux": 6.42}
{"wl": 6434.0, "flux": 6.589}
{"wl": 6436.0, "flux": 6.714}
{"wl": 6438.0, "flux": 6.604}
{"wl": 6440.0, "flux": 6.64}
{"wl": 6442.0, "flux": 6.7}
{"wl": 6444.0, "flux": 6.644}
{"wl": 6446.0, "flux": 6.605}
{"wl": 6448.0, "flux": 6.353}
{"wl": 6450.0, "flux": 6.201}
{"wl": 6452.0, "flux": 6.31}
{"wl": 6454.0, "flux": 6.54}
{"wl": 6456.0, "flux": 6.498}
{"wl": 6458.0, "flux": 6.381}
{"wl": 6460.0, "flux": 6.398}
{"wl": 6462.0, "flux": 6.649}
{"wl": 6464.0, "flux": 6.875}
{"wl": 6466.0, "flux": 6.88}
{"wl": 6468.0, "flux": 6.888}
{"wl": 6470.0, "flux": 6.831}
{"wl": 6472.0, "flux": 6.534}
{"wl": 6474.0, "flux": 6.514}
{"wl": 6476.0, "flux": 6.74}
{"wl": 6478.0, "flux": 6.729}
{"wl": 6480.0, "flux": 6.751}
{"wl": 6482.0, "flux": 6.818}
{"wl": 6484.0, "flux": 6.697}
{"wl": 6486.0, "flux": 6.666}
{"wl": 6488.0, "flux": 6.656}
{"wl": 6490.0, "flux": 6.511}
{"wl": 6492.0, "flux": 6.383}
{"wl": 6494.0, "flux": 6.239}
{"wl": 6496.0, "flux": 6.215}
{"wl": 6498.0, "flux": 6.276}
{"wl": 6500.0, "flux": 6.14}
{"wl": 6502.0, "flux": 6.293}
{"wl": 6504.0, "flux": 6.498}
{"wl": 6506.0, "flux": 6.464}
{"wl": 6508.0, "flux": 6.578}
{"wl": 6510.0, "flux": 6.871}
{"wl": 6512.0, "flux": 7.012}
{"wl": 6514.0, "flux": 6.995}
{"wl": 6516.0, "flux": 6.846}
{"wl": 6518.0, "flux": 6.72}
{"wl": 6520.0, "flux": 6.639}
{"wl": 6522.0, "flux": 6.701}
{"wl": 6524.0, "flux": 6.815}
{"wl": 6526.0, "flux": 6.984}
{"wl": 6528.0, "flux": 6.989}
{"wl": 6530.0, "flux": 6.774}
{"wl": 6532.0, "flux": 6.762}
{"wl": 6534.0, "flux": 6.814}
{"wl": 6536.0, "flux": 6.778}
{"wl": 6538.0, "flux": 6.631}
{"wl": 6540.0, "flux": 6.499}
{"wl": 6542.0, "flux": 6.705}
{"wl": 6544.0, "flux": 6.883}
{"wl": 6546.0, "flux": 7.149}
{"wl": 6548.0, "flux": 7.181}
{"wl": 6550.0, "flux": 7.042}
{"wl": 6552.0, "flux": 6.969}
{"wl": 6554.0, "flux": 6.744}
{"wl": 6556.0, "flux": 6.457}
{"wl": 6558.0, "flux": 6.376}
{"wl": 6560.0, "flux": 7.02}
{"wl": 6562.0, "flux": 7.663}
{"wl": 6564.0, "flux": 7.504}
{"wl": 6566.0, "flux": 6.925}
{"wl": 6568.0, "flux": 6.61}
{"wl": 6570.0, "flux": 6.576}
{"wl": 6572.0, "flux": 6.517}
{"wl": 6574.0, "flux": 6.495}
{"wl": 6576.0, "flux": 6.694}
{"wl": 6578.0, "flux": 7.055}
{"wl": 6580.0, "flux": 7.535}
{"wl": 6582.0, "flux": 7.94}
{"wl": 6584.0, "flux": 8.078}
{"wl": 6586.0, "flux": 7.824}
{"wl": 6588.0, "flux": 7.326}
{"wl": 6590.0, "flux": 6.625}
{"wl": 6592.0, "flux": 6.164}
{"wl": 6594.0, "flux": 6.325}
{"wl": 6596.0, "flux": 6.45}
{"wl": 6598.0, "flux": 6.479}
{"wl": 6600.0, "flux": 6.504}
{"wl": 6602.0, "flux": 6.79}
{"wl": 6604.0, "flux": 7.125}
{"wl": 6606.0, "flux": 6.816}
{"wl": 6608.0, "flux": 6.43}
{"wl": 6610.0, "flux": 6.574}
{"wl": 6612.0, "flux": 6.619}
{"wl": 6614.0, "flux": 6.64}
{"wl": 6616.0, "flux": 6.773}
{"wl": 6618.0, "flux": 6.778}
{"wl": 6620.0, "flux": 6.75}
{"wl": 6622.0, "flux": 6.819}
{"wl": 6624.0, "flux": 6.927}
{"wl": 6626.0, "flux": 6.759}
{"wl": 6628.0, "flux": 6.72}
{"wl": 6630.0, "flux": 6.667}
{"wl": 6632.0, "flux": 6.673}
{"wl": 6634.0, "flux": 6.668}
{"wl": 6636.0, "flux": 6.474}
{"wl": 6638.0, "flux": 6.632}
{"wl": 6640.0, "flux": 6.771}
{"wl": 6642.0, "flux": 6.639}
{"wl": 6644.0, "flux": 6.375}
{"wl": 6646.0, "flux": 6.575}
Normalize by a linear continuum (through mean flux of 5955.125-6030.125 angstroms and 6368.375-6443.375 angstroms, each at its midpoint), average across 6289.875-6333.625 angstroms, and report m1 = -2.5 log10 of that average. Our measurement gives 0.03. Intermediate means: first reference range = 6.64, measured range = 6.41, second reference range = 6.59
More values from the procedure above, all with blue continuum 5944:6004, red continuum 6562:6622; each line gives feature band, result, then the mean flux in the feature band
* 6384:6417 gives 0.04 mag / 6.53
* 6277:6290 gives 0.04 mag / 6.51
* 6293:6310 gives 0.06 mag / 6.43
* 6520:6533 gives 0.00 mag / 6.82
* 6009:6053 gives -0.02 mag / 6.8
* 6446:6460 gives 0.07 mag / 6.4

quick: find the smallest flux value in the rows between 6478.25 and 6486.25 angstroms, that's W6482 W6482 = 6.666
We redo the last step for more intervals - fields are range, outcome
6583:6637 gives 6.164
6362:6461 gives 6.018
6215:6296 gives 5.928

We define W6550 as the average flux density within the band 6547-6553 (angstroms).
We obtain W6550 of 7.06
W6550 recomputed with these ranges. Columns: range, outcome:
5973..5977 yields 6.75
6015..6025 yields 6.53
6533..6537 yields 6.8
